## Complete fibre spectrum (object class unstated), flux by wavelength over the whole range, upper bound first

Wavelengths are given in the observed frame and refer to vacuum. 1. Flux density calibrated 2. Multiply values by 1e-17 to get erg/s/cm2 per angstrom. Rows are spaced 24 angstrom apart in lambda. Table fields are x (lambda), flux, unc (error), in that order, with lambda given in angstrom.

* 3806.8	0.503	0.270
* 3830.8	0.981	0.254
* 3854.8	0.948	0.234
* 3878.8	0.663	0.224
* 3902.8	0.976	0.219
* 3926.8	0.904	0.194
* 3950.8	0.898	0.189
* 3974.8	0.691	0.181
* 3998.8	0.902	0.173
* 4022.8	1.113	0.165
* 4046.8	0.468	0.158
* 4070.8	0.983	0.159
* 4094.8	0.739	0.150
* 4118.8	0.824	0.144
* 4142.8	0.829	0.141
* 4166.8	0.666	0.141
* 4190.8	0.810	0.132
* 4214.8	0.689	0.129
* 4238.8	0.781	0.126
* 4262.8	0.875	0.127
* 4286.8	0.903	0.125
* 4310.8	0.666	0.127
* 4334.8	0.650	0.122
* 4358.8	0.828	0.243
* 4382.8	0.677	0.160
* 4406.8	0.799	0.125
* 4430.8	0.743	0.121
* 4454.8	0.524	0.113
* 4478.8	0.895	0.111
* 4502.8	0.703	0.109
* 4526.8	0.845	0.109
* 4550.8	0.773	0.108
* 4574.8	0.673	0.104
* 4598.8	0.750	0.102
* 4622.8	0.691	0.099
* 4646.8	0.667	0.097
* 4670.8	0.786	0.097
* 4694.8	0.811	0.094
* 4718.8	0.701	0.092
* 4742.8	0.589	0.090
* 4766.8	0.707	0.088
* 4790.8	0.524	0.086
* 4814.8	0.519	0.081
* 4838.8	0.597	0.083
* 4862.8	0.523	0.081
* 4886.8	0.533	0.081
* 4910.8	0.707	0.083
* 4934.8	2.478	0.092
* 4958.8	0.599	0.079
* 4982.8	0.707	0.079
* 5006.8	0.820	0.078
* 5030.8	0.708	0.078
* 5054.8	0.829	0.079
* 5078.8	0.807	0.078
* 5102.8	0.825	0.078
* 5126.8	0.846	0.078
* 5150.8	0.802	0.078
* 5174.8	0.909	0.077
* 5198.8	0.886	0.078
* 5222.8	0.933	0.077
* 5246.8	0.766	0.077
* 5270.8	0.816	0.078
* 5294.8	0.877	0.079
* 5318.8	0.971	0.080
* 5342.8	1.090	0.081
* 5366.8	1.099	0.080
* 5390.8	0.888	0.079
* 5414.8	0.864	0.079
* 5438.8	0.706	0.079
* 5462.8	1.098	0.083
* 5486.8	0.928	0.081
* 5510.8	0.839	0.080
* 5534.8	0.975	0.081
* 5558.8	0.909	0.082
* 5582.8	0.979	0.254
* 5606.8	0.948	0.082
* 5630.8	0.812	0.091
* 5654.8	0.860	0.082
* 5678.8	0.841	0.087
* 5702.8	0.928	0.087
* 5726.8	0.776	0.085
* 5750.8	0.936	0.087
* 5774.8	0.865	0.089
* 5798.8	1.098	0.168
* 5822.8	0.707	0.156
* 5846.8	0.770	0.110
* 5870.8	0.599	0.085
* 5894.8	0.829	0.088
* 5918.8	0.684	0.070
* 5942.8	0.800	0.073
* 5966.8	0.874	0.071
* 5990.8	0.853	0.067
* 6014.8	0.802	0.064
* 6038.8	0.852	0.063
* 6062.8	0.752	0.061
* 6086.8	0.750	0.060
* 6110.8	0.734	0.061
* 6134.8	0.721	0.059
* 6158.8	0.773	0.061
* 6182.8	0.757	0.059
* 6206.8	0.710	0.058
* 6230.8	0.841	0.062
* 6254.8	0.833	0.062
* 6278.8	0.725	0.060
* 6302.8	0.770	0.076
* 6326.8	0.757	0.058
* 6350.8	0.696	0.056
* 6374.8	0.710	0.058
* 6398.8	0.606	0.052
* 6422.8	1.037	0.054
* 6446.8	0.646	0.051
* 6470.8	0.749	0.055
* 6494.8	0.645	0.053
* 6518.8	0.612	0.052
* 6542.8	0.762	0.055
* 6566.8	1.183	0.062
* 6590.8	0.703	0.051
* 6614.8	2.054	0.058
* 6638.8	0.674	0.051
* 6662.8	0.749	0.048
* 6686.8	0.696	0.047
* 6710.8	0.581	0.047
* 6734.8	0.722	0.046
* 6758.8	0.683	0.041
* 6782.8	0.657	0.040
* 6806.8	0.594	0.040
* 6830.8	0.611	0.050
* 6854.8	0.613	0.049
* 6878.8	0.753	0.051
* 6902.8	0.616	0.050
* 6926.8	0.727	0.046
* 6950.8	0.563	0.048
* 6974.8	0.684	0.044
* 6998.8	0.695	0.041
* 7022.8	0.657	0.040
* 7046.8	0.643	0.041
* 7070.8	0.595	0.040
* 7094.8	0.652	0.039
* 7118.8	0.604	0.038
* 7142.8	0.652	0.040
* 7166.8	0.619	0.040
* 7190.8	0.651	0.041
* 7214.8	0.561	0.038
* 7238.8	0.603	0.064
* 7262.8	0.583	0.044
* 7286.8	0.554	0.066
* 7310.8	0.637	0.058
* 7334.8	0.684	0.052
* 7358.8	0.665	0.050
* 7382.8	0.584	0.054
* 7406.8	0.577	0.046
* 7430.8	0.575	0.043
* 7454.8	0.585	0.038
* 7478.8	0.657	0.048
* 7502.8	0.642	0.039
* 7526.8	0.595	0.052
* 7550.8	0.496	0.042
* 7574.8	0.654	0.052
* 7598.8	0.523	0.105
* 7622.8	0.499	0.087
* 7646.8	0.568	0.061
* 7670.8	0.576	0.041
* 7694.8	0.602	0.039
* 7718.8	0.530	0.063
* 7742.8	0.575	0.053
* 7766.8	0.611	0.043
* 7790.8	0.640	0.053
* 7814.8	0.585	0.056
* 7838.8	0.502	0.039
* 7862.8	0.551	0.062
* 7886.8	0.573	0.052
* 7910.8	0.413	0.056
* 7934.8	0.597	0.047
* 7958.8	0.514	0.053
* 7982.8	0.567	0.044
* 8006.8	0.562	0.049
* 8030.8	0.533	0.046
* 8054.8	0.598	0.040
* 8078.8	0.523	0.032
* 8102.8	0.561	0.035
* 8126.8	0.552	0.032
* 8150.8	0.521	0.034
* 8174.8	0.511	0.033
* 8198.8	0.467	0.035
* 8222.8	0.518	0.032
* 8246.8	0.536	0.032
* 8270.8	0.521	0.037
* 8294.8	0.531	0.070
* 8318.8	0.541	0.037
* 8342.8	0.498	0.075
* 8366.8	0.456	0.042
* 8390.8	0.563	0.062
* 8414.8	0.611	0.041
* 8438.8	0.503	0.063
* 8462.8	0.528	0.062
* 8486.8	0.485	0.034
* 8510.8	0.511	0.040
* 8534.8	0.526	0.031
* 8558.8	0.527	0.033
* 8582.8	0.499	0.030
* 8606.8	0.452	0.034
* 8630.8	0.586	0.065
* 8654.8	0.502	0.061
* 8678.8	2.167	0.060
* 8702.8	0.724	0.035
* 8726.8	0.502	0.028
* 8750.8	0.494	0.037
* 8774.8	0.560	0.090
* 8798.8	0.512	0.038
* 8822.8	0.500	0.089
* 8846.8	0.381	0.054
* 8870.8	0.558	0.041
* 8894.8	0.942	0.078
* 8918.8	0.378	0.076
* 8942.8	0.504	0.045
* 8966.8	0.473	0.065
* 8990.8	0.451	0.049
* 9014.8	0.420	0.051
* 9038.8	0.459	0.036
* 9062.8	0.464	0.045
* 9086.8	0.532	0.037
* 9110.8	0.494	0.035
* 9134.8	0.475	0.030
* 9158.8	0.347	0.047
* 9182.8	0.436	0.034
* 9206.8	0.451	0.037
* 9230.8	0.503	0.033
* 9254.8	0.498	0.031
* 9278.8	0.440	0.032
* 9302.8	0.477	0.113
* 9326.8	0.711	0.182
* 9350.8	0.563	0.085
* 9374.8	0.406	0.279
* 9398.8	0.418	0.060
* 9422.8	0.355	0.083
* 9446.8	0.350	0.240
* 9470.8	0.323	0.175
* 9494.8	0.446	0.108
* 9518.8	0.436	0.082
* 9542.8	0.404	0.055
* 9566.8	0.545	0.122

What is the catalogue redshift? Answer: 0.32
